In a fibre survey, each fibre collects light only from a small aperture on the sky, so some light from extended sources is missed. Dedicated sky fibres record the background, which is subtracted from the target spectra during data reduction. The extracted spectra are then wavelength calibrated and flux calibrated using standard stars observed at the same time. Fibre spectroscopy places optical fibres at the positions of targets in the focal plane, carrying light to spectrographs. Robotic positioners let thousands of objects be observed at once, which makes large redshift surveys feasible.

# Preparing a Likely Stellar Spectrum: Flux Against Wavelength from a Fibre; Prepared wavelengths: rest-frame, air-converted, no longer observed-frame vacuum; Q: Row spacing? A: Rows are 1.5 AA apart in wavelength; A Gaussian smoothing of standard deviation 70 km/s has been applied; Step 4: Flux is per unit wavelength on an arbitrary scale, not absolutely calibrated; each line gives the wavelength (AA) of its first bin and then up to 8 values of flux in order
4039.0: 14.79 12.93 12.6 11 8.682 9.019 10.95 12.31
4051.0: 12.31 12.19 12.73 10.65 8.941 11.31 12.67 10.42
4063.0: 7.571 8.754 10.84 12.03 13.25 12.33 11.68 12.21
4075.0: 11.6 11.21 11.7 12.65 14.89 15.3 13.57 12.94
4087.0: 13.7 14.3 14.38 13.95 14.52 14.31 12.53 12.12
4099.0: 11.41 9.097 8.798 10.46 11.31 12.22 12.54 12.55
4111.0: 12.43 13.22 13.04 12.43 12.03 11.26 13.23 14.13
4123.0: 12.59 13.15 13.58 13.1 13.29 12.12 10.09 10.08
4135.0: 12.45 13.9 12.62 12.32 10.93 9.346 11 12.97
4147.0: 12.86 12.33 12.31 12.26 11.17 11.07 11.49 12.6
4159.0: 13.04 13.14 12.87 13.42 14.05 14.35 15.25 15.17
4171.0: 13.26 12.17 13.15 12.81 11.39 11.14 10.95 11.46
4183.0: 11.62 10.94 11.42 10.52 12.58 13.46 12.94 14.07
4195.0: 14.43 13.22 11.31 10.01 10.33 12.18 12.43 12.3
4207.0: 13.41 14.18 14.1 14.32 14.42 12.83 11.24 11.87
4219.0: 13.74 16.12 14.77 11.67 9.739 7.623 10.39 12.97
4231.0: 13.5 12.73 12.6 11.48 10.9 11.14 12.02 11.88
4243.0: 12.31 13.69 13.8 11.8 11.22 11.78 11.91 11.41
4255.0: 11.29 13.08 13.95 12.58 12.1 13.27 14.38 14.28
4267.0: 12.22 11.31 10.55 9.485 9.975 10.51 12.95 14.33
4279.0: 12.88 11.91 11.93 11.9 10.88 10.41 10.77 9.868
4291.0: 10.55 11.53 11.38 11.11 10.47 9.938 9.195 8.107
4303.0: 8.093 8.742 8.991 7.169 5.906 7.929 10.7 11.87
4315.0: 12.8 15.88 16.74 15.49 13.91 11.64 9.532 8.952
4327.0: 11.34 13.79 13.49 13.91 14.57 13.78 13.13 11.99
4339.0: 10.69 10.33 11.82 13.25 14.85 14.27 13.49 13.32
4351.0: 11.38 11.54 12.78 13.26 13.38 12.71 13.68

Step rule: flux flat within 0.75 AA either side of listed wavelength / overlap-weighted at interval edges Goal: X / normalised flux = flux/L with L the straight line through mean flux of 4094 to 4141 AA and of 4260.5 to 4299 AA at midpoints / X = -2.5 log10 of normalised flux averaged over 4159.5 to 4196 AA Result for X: -0.07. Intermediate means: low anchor 12.2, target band 12.8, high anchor 11.6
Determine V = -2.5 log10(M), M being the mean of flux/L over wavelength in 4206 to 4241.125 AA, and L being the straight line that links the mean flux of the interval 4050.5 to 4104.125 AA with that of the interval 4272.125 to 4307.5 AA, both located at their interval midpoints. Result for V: -0.132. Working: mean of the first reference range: 12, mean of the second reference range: 10.6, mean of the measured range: 12.5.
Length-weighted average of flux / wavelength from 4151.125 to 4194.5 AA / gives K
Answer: 12.6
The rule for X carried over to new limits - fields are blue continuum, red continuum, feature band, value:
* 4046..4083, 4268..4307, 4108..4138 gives -0.112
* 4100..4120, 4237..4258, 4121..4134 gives -0.062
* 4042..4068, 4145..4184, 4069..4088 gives -0.152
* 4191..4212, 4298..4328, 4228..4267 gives -0.047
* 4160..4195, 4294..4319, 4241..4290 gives -0.089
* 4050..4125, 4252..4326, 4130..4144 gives 0.044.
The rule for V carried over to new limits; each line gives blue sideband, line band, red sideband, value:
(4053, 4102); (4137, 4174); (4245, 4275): -0.04 mag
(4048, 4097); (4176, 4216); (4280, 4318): -0.10 mag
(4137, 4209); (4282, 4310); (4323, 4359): 0.27 mag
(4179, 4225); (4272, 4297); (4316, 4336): 0.15 mag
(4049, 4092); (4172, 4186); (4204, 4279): 0.05 mag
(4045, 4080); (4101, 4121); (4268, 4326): -0.08 mag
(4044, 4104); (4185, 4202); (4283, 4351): -0.05 mag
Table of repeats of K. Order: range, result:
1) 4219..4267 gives 12.4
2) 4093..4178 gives 12.4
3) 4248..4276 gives 12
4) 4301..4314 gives 8.56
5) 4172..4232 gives 12.3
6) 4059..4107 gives 12.1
